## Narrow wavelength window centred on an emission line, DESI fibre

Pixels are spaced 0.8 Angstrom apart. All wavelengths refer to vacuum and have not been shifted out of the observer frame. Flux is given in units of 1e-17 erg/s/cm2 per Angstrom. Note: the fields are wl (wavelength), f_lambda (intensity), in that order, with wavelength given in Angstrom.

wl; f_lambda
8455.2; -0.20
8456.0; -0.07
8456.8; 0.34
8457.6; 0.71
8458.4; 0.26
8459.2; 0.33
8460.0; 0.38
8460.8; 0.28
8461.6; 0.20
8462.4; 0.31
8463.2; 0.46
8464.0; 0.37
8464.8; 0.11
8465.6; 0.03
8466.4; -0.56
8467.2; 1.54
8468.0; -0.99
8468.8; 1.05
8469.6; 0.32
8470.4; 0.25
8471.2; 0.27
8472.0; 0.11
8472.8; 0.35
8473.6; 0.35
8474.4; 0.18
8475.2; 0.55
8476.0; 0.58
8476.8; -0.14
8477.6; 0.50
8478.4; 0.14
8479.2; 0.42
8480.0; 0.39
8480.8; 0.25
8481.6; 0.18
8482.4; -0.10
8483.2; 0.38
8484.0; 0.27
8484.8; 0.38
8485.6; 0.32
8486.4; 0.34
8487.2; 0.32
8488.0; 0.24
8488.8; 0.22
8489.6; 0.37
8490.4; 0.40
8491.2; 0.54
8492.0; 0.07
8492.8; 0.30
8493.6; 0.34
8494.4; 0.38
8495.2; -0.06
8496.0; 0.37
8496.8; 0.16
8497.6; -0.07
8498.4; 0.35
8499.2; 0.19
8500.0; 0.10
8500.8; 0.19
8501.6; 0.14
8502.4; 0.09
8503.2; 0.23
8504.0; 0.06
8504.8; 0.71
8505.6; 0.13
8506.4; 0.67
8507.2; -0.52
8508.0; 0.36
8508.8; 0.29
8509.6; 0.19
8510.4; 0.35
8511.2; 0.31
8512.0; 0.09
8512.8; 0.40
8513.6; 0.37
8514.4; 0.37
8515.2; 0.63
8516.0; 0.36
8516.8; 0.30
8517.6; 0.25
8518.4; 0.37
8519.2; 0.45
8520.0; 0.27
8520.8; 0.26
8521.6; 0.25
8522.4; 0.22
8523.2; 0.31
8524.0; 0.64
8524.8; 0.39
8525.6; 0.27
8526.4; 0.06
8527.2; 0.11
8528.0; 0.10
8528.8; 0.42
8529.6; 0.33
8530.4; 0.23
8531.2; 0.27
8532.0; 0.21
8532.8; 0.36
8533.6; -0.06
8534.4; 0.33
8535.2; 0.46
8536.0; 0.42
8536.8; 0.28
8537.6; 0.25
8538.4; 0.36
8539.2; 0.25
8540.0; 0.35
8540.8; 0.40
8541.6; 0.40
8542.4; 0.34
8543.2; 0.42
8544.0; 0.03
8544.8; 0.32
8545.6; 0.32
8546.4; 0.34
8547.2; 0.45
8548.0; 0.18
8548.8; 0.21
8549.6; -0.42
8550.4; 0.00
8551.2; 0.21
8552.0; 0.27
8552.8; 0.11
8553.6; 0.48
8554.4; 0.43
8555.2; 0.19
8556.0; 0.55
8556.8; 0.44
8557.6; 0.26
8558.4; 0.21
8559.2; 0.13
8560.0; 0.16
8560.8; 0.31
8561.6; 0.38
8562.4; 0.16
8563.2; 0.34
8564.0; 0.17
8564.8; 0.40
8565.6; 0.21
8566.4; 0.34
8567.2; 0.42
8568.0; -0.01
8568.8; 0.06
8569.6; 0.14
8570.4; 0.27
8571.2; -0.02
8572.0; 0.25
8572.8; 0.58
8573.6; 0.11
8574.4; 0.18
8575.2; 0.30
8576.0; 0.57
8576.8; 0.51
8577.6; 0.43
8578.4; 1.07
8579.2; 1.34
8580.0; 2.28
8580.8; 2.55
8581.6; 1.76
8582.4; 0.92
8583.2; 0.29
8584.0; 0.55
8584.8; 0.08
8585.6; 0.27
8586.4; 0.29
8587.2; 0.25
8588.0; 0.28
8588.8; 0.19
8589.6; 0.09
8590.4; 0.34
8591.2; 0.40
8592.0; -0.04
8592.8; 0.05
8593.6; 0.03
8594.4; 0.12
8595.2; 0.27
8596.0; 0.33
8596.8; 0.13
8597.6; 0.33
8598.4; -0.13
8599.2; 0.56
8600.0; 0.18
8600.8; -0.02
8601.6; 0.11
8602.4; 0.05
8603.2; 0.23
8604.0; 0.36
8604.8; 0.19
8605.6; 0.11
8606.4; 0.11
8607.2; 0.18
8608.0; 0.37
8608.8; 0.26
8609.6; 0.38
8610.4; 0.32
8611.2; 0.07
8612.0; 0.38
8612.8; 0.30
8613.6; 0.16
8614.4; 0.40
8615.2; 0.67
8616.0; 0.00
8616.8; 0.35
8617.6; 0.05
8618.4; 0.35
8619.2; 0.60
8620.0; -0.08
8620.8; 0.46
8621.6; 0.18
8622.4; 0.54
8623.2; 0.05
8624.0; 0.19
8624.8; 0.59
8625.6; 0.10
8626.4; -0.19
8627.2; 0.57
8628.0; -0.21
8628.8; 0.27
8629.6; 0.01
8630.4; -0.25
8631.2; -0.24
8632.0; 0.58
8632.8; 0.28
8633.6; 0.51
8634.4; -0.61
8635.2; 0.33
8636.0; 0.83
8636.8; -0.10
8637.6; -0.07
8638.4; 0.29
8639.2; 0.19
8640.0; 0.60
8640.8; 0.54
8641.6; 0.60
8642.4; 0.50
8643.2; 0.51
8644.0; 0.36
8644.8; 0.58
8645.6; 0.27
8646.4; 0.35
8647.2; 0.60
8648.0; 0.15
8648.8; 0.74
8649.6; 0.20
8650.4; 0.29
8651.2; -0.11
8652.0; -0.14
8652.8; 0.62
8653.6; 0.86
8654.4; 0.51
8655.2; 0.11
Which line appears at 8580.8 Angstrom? Hbeta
